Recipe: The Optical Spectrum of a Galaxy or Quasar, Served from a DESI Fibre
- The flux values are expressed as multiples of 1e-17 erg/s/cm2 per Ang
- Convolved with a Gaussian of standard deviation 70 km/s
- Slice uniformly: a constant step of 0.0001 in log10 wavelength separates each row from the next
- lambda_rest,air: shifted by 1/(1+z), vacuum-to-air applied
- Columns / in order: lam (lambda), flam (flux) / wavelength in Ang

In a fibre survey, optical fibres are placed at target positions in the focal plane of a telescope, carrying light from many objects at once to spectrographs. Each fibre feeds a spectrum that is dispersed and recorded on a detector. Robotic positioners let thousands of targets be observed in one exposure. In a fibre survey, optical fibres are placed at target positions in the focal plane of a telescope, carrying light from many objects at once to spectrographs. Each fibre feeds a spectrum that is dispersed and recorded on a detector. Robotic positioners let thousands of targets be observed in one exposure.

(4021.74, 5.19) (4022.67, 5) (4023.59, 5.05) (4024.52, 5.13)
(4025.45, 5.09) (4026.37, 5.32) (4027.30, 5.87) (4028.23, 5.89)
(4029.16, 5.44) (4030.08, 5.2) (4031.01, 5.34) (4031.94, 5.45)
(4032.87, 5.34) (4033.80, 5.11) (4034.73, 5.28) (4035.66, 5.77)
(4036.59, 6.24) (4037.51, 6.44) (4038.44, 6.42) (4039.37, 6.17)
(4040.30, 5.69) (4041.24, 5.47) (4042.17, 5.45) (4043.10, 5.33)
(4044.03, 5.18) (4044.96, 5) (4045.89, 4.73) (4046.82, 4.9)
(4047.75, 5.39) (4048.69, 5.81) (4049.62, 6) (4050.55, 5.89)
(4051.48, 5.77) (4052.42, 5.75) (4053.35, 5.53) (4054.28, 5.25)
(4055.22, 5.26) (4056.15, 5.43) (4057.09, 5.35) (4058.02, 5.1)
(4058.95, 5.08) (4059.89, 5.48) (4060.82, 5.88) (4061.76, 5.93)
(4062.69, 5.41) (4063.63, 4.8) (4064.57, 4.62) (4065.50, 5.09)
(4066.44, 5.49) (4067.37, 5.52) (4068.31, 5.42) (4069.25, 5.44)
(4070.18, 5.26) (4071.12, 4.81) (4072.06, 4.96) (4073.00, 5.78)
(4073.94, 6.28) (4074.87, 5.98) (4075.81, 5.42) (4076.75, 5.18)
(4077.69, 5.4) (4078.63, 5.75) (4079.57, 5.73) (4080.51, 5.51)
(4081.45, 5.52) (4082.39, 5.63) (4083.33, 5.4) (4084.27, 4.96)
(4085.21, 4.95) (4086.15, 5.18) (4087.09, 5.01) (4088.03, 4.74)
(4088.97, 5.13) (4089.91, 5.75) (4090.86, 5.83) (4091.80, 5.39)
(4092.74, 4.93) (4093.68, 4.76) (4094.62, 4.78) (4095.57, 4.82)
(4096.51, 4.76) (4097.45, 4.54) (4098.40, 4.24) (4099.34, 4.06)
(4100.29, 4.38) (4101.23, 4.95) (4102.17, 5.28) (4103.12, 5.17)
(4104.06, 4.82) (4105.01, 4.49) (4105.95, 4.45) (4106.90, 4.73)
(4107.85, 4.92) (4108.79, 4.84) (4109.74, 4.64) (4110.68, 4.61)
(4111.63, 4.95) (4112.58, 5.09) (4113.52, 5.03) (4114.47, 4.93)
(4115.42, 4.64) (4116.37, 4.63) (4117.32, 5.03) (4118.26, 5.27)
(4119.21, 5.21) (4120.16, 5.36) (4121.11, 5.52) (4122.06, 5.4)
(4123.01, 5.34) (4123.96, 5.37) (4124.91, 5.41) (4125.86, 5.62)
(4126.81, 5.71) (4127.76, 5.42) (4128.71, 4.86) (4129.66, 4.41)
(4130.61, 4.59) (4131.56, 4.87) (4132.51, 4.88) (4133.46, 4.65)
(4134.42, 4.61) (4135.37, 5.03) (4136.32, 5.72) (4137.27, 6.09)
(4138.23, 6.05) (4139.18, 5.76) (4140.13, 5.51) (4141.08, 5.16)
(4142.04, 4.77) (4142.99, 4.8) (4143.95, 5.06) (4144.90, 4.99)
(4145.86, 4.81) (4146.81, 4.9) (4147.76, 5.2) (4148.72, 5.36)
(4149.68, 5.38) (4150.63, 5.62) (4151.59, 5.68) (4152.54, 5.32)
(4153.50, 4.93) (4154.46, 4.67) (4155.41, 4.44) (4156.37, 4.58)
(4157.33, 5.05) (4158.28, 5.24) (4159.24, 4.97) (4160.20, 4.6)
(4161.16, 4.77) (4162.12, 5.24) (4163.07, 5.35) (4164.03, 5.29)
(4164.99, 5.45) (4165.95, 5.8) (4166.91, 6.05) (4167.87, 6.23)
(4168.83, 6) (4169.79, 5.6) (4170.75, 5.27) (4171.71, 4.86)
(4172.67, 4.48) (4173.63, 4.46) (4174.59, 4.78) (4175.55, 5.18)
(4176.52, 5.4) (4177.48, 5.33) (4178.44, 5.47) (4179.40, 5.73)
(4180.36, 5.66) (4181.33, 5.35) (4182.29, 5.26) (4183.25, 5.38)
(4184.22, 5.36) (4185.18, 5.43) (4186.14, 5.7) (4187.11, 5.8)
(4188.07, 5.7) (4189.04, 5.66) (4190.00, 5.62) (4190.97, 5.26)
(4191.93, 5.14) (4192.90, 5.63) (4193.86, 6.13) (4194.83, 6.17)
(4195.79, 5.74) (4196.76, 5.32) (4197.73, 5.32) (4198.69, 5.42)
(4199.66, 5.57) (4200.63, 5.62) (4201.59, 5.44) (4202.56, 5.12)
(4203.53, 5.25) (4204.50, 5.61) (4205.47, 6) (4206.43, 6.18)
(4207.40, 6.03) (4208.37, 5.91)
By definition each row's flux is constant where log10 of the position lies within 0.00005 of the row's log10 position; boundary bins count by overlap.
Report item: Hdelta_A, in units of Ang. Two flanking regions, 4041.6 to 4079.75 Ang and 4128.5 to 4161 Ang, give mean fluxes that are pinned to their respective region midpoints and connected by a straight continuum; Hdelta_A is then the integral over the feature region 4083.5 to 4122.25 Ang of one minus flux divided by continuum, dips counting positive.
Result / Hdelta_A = 2.3 Ang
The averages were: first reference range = 5.41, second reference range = 5.07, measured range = 4.93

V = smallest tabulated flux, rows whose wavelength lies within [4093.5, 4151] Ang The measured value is 4.06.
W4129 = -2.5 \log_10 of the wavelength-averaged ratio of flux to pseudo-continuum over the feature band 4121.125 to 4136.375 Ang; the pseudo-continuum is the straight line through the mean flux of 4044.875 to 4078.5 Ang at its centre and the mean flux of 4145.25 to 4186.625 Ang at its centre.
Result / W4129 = 0.04 mag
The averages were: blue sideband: 5.41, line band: 5.11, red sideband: 5.25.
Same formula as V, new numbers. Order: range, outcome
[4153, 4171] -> 4.44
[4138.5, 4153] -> 4.77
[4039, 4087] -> 4.62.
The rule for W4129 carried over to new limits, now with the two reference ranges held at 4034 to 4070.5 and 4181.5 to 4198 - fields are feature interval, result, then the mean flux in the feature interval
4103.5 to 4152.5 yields 0.09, 5.1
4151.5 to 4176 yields 0.08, 5.16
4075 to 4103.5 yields 0.08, 5.11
